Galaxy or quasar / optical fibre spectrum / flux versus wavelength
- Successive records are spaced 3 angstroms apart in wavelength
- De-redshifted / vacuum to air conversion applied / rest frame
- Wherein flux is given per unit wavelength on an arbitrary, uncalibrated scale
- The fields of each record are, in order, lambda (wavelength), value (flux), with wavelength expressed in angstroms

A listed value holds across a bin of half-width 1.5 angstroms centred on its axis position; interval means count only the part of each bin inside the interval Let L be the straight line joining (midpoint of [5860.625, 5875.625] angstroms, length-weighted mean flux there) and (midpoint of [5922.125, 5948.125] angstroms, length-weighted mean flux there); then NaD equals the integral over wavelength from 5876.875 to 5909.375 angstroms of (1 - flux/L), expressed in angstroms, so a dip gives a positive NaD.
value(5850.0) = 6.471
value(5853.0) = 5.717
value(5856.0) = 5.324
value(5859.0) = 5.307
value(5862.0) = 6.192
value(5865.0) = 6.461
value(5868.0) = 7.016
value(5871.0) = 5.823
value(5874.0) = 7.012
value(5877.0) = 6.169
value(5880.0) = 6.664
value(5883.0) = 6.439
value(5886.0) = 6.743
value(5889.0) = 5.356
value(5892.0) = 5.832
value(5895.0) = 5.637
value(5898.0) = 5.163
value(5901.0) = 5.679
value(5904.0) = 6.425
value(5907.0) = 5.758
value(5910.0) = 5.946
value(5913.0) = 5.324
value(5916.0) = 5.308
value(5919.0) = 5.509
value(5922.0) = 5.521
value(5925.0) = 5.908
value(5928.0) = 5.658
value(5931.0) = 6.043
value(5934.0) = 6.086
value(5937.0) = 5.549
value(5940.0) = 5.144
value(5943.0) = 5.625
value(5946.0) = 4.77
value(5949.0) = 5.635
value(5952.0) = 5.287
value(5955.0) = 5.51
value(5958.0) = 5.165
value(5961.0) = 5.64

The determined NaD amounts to 0.98 angstroms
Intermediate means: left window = 6.5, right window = 5.59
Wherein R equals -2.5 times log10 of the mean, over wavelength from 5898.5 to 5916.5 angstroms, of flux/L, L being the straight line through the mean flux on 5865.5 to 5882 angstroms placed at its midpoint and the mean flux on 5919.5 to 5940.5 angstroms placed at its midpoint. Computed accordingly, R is 0.06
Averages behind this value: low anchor 6.53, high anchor 5.72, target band 5.73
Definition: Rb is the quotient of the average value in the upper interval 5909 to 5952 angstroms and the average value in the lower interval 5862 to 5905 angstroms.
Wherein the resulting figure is 0.90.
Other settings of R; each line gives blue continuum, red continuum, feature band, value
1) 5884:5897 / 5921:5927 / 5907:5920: 0.04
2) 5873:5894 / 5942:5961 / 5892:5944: 0.03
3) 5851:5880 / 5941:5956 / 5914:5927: 0.01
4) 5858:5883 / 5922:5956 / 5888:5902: 0.10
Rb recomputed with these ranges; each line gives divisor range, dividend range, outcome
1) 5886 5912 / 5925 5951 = 0.97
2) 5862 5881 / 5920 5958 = 0.85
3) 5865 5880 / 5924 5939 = 0.89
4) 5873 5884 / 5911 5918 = 0.82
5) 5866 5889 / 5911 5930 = 0.86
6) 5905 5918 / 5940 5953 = 0.95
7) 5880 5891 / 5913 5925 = 0.88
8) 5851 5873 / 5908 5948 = 0.93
